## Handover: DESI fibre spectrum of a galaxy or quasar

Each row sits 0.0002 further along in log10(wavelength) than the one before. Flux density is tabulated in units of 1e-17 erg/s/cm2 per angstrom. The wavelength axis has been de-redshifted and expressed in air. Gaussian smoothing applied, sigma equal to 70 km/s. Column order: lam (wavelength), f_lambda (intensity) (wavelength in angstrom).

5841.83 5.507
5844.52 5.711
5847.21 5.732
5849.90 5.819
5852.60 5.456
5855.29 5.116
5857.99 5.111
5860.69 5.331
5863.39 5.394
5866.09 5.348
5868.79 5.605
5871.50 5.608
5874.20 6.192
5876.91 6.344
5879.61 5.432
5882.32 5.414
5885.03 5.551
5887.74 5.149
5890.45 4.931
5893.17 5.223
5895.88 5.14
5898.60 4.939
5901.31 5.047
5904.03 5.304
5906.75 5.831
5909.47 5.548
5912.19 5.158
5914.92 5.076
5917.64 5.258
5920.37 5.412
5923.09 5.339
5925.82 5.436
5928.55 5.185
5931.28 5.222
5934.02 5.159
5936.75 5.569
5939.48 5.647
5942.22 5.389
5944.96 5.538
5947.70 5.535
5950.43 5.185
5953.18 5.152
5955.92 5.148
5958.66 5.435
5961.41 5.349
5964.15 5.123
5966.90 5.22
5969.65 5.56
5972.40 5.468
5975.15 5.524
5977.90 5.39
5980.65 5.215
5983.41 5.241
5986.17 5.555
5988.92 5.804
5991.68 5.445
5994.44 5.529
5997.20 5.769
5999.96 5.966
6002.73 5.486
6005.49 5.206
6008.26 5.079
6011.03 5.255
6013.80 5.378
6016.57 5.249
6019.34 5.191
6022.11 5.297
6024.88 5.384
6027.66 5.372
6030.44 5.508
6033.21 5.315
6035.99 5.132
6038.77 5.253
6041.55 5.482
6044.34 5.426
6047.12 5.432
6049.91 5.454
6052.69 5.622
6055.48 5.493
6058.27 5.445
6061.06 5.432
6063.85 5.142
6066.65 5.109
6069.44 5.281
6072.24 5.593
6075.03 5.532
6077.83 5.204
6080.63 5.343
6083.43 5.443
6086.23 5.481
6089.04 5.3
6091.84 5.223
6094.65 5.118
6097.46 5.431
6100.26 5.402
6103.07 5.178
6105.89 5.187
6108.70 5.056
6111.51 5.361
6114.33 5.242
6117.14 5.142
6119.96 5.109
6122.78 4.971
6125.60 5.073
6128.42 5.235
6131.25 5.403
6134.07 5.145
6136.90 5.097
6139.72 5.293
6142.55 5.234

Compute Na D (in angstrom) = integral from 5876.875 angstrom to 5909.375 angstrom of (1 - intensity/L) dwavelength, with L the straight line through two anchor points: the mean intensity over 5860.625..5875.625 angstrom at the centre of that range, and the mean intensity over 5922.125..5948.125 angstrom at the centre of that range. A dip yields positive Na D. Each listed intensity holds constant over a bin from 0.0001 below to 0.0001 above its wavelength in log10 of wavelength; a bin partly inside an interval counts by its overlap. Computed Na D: 1.2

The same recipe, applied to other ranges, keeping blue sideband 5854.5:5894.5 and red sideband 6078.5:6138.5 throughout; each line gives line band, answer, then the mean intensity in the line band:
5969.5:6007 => -1.1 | 5.51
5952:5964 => 0.3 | 5.26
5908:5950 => 0.3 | 5.36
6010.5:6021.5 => 0.1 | 5.27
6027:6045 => -0.2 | 5.35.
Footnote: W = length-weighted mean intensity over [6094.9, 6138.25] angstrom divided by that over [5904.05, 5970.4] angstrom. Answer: 1.0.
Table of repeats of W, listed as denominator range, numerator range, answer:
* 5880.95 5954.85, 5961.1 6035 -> 1.02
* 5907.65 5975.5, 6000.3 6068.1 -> 1.00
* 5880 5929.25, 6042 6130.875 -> 1.01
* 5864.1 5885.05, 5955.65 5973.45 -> 0.94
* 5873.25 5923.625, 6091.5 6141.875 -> 0.97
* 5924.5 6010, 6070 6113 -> 0.98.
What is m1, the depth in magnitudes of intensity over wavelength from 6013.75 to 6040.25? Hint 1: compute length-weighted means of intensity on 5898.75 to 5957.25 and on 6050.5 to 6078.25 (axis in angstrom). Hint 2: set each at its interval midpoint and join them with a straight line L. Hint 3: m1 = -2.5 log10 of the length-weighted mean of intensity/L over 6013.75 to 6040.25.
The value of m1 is 0.01 mag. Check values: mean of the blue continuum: 5.33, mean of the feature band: 5.31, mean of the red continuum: 5.39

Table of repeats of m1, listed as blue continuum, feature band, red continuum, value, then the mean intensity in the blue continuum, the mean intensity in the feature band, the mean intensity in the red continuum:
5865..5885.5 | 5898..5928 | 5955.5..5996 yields 0.06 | 5.7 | 5.31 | 5.41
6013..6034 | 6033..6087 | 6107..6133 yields -0.02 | 5.34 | 5.38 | 5.18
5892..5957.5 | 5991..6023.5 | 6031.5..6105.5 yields -0.01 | 5.31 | 5.4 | 5.35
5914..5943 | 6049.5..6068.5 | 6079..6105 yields -0.01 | 5.34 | 5.38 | 5.32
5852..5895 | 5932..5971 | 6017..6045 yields 0.01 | 5.45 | 5.35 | 5.33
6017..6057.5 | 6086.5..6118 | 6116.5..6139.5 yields -0.01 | 5.38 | 5.25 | 5.15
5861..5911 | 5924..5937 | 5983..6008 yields 0.04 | 5.44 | 5.29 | 5.55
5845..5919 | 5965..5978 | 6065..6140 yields -0.01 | 5.41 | 5.42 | 5.26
